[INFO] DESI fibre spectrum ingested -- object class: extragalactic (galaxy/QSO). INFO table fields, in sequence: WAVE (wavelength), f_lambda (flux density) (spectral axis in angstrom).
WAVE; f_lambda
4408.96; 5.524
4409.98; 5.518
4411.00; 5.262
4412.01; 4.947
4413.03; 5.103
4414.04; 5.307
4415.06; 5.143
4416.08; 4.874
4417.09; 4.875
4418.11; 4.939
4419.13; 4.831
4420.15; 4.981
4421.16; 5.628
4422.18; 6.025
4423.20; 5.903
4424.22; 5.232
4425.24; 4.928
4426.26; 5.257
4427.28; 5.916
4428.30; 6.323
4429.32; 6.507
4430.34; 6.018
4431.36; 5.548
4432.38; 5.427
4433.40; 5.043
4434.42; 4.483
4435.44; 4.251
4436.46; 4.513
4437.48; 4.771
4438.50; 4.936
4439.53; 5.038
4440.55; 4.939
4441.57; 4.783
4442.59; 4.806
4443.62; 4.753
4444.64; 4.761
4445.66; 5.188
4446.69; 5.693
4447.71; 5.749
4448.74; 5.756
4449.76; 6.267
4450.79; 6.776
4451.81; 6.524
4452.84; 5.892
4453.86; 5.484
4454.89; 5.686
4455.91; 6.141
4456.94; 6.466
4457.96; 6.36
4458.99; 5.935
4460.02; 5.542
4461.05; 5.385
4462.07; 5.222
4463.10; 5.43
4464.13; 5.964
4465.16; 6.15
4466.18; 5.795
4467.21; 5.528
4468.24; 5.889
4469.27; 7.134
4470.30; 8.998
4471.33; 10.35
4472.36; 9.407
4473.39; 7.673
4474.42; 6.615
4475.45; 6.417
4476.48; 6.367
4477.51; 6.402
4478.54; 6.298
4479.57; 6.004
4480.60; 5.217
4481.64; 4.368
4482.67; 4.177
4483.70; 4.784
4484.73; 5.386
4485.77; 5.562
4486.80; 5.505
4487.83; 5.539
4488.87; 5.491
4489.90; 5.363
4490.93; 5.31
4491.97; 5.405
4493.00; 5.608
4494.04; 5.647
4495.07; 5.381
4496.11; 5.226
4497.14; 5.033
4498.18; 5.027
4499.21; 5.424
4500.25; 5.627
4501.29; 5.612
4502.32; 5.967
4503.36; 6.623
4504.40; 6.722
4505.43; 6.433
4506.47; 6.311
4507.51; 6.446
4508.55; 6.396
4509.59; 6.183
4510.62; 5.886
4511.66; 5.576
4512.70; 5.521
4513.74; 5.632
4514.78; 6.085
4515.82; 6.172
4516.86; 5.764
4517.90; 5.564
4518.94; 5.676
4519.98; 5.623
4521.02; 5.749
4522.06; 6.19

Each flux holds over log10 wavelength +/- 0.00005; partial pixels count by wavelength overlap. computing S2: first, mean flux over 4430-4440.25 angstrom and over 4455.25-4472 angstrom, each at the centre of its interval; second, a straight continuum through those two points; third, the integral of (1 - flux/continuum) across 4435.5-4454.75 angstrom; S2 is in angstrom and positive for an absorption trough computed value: 0.5 angstrom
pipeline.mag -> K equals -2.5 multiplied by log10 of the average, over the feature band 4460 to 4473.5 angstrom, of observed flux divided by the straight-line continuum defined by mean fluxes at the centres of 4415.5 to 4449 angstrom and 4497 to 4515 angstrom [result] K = -0.212 mag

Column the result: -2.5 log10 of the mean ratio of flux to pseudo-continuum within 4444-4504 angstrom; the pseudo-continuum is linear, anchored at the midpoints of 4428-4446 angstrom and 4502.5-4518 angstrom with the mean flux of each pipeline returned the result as -0.07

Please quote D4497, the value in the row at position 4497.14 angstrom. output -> 5.033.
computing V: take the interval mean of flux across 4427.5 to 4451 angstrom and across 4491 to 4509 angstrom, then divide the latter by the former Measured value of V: 1.09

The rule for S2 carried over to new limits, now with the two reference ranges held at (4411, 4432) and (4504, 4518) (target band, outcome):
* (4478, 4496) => 1.6 angstrom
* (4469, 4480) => -3.1 angstrom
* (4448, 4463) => -0.8 angstrom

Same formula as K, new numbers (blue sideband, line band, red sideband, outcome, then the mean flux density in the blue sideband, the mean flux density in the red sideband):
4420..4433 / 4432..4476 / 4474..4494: -0.05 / 5.68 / 5.57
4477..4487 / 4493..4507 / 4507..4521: -0.02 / 5.36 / 5.88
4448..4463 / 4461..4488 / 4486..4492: -0.10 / 5.94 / 5.45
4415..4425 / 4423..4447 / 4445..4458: 0.08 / 5.24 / 5.97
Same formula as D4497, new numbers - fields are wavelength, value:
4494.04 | 5.647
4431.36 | 5.548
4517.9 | 5.564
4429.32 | 6.507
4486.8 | 5.505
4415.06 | 5.143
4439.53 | 5.038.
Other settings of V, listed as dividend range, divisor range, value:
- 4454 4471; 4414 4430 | 1.13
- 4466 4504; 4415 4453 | 1.12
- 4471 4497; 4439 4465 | 1.05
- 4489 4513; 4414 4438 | 1.09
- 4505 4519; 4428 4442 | 1.16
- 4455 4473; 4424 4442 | 1.26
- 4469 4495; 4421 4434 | 1.09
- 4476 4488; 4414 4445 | 1.05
